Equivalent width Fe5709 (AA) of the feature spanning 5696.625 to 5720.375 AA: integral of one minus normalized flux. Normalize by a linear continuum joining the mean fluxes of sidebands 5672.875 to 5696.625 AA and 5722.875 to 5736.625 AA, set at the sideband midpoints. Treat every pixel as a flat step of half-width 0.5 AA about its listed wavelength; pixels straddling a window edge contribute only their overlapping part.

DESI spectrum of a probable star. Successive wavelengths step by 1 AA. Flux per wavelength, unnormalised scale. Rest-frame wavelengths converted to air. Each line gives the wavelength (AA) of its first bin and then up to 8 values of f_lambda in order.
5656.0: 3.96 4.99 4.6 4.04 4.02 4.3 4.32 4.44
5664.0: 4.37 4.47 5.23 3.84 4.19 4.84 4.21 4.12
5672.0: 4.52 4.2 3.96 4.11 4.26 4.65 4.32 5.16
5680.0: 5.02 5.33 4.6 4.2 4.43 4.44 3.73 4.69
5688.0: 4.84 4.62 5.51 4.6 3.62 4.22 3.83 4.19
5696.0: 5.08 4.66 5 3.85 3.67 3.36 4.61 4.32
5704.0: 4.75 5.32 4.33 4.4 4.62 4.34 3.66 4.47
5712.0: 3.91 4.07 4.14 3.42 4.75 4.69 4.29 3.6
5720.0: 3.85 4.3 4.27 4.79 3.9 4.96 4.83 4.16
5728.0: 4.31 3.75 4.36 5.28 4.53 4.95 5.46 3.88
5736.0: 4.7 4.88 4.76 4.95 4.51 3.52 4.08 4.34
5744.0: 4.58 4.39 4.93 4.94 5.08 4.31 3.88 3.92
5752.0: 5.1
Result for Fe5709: 1.4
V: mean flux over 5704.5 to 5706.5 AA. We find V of 4.83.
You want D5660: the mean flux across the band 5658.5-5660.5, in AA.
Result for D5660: 4.03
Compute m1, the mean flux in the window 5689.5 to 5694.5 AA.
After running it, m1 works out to 4.36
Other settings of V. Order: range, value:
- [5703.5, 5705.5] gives 5.04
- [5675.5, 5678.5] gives 4.41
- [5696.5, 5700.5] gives 4.29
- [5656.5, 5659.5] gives 4.54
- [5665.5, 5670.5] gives 4.46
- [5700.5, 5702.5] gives 3.99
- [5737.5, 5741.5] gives 4.44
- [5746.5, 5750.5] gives 4.55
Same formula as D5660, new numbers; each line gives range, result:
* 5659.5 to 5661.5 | 4.16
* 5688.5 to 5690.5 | 5.06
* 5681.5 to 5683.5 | 4.4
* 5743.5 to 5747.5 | 4.71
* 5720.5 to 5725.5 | 4.44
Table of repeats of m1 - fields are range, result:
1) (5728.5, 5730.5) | 4.05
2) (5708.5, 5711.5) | 4.16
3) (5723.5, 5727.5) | 4.46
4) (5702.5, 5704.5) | 4.54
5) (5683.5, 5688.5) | 4.43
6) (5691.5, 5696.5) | 4.19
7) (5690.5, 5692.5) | 4.11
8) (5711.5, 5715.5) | 3.88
